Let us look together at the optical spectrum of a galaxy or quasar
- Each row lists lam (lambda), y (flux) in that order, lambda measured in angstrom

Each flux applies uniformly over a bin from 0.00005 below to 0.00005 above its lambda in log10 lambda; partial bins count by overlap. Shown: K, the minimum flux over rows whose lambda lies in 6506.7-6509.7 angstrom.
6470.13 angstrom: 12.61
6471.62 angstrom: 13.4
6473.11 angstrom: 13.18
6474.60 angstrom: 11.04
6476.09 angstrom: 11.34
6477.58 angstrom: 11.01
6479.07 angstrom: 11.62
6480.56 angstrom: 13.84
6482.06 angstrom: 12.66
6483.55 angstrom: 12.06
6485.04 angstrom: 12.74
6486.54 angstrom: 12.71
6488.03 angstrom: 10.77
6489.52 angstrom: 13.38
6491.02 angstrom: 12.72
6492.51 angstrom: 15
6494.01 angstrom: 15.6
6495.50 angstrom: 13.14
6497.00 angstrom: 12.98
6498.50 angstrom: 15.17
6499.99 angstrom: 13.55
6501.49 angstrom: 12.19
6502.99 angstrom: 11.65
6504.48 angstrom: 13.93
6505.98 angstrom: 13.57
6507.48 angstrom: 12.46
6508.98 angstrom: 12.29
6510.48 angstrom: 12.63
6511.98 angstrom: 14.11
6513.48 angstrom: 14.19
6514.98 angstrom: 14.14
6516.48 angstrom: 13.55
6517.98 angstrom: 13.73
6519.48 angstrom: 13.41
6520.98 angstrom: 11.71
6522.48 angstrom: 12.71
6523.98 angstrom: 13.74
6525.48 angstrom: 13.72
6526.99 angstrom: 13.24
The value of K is 12.29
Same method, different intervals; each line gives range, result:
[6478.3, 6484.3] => 11.62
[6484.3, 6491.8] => 10.77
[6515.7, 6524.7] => 11.71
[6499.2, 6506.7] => 11.65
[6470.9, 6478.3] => 11.01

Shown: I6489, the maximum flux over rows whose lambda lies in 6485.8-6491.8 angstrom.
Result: 13.38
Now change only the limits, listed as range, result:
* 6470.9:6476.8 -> 13.4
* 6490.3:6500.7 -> 15.6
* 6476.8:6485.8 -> 13.84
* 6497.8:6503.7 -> 15.17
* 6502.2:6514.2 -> 14.19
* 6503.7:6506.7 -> 13.93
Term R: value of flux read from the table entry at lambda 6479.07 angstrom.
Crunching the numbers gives 11.62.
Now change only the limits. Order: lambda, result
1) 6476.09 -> 11.34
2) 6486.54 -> 12.71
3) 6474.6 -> 11.04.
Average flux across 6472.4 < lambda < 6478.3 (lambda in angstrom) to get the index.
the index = 11.6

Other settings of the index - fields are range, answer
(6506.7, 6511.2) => 12.5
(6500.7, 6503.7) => 11.9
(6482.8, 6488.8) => 12.1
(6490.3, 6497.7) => 13.9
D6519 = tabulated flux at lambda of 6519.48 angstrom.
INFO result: 13.41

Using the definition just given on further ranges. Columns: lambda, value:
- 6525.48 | 13.72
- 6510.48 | 12.63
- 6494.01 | 15.6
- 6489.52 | 13.38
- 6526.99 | 13.24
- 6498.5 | 15.17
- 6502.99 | 11.65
